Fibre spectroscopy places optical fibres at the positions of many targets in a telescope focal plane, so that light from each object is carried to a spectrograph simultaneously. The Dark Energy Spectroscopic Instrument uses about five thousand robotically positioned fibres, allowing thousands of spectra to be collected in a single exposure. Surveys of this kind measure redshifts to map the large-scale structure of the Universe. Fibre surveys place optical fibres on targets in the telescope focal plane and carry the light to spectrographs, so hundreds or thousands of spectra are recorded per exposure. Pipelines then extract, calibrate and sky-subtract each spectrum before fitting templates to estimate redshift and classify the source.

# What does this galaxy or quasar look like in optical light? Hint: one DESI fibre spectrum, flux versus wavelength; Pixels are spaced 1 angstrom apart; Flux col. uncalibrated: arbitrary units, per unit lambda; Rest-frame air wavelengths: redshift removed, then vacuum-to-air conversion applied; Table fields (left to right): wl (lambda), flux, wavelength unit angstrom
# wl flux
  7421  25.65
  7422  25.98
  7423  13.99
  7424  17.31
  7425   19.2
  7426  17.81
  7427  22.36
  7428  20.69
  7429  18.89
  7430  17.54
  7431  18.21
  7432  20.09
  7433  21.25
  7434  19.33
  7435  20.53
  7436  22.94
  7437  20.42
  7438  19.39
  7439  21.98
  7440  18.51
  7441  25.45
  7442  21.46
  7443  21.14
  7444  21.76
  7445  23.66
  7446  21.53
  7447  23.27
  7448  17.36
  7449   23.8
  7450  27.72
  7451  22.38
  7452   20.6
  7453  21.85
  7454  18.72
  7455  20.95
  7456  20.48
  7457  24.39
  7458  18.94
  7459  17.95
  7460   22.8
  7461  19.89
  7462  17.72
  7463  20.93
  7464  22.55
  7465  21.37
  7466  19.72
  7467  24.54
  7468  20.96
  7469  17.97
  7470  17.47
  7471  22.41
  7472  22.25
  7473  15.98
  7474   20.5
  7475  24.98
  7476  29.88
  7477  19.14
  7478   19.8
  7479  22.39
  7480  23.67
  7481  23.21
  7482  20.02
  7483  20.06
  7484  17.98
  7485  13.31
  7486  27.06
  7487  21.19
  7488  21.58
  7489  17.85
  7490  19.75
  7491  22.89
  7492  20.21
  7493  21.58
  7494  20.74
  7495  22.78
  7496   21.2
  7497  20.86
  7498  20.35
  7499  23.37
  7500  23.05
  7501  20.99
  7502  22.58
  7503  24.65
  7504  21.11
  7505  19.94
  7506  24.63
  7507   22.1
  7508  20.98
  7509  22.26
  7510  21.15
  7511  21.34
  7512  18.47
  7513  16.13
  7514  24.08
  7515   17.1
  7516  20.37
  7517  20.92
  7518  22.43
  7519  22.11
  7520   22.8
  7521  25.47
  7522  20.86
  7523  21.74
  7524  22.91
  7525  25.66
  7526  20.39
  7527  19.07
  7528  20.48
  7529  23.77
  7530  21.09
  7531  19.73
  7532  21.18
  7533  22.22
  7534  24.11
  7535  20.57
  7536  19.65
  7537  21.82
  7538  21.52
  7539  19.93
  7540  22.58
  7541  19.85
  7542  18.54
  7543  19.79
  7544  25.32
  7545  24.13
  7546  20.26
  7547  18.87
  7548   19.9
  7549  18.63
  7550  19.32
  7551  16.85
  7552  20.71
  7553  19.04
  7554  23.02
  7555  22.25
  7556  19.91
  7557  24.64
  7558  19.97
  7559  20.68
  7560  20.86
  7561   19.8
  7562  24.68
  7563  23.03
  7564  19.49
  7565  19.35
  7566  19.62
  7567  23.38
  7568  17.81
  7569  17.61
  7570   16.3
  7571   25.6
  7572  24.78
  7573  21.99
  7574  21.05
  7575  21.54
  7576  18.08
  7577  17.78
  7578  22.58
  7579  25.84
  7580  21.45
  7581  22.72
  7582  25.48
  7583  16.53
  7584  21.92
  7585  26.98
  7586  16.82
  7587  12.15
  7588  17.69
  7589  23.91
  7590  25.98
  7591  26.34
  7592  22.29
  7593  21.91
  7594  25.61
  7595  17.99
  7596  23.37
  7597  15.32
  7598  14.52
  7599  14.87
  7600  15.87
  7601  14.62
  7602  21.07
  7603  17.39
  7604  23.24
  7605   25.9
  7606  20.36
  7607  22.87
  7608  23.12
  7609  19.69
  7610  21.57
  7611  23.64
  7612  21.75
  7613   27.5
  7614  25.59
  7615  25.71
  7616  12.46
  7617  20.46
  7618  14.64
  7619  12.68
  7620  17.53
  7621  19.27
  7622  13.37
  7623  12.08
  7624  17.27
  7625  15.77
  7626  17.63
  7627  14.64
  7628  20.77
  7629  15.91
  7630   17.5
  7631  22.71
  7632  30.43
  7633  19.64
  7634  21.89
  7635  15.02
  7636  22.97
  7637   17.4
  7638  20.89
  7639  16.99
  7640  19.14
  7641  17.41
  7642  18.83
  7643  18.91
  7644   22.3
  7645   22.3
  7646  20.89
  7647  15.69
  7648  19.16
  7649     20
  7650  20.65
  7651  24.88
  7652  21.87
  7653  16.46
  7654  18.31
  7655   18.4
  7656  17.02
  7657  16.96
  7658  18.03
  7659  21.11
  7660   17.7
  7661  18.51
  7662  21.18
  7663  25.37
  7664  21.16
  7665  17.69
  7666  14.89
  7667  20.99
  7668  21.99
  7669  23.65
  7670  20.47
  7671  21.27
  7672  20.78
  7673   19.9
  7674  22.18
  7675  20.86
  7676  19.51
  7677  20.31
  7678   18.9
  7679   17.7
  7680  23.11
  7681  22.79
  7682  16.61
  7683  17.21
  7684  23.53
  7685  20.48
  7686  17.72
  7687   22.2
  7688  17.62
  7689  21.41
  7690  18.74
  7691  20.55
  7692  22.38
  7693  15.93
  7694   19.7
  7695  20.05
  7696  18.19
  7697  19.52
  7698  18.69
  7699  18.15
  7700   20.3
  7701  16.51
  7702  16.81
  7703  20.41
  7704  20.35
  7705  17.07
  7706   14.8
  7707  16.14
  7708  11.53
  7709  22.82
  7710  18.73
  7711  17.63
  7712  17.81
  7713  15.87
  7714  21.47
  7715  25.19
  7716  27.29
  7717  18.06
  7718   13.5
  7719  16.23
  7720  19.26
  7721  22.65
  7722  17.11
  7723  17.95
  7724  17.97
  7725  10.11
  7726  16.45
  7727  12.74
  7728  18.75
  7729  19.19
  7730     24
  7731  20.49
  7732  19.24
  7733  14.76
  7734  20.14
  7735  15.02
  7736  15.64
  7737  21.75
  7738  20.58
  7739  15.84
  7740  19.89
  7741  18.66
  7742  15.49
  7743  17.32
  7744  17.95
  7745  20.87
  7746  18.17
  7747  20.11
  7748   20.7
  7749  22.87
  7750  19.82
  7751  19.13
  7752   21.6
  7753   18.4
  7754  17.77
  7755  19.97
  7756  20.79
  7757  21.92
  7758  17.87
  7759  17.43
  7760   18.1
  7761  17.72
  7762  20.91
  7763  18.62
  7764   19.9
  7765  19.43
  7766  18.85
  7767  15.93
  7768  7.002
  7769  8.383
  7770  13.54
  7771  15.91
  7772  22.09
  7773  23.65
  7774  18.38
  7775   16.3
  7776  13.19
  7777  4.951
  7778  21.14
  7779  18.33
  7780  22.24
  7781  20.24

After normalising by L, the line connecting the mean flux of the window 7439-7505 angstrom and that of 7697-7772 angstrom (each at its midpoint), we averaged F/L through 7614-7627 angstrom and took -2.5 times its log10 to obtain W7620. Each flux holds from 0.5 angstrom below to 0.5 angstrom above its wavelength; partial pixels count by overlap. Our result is 0.16 mag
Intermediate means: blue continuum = 21.3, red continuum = 18.2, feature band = 16.8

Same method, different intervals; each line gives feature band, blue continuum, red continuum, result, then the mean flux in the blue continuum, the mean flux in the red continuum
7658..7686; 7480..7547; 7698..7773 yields -0.062 mag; 21.3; 18.3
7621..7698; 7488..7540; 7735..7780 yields -0.007 mag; 21.4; 18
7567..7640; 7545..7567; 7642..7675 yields 0.015 mag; 20.7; 20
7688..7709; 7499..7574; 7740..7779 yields 0.023 mag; 21.2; 17.9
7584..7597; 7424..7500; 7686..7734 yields -0.094 mag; 21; 18.6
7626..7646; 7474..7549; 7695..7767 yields 0.005 mag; 21.4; 18.6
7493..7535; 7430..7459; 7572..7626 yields -0.044 mag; 21.2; 20.2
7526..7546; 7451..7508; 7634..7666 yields -0.035 mag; 21.2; 19.4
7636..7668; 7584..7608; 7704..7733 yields -0.005 mag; 20.4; 18.2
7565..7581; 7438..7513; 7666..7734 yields -0.035 mag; 21.3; 19.1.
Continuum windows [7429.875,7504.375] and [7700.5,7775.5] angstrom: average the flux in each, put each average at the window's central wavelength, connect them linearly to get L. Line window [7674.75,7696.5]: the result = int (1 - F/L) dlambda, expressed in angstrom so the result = -1.1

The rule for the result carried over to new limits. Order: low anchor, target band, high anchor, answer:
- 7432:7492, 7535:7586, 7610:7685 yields -1.7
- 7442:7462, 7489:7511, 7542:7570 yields -0.7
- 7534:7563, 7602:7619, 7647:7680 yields -0.8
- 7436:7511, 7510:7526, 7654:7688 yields -0.3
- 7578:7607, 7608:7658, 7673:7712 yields 1.9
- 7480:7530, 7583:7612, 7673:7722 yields -0.3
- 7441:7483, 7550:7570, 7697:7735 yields -0.3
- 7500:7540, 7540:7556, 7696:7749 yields 0.5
